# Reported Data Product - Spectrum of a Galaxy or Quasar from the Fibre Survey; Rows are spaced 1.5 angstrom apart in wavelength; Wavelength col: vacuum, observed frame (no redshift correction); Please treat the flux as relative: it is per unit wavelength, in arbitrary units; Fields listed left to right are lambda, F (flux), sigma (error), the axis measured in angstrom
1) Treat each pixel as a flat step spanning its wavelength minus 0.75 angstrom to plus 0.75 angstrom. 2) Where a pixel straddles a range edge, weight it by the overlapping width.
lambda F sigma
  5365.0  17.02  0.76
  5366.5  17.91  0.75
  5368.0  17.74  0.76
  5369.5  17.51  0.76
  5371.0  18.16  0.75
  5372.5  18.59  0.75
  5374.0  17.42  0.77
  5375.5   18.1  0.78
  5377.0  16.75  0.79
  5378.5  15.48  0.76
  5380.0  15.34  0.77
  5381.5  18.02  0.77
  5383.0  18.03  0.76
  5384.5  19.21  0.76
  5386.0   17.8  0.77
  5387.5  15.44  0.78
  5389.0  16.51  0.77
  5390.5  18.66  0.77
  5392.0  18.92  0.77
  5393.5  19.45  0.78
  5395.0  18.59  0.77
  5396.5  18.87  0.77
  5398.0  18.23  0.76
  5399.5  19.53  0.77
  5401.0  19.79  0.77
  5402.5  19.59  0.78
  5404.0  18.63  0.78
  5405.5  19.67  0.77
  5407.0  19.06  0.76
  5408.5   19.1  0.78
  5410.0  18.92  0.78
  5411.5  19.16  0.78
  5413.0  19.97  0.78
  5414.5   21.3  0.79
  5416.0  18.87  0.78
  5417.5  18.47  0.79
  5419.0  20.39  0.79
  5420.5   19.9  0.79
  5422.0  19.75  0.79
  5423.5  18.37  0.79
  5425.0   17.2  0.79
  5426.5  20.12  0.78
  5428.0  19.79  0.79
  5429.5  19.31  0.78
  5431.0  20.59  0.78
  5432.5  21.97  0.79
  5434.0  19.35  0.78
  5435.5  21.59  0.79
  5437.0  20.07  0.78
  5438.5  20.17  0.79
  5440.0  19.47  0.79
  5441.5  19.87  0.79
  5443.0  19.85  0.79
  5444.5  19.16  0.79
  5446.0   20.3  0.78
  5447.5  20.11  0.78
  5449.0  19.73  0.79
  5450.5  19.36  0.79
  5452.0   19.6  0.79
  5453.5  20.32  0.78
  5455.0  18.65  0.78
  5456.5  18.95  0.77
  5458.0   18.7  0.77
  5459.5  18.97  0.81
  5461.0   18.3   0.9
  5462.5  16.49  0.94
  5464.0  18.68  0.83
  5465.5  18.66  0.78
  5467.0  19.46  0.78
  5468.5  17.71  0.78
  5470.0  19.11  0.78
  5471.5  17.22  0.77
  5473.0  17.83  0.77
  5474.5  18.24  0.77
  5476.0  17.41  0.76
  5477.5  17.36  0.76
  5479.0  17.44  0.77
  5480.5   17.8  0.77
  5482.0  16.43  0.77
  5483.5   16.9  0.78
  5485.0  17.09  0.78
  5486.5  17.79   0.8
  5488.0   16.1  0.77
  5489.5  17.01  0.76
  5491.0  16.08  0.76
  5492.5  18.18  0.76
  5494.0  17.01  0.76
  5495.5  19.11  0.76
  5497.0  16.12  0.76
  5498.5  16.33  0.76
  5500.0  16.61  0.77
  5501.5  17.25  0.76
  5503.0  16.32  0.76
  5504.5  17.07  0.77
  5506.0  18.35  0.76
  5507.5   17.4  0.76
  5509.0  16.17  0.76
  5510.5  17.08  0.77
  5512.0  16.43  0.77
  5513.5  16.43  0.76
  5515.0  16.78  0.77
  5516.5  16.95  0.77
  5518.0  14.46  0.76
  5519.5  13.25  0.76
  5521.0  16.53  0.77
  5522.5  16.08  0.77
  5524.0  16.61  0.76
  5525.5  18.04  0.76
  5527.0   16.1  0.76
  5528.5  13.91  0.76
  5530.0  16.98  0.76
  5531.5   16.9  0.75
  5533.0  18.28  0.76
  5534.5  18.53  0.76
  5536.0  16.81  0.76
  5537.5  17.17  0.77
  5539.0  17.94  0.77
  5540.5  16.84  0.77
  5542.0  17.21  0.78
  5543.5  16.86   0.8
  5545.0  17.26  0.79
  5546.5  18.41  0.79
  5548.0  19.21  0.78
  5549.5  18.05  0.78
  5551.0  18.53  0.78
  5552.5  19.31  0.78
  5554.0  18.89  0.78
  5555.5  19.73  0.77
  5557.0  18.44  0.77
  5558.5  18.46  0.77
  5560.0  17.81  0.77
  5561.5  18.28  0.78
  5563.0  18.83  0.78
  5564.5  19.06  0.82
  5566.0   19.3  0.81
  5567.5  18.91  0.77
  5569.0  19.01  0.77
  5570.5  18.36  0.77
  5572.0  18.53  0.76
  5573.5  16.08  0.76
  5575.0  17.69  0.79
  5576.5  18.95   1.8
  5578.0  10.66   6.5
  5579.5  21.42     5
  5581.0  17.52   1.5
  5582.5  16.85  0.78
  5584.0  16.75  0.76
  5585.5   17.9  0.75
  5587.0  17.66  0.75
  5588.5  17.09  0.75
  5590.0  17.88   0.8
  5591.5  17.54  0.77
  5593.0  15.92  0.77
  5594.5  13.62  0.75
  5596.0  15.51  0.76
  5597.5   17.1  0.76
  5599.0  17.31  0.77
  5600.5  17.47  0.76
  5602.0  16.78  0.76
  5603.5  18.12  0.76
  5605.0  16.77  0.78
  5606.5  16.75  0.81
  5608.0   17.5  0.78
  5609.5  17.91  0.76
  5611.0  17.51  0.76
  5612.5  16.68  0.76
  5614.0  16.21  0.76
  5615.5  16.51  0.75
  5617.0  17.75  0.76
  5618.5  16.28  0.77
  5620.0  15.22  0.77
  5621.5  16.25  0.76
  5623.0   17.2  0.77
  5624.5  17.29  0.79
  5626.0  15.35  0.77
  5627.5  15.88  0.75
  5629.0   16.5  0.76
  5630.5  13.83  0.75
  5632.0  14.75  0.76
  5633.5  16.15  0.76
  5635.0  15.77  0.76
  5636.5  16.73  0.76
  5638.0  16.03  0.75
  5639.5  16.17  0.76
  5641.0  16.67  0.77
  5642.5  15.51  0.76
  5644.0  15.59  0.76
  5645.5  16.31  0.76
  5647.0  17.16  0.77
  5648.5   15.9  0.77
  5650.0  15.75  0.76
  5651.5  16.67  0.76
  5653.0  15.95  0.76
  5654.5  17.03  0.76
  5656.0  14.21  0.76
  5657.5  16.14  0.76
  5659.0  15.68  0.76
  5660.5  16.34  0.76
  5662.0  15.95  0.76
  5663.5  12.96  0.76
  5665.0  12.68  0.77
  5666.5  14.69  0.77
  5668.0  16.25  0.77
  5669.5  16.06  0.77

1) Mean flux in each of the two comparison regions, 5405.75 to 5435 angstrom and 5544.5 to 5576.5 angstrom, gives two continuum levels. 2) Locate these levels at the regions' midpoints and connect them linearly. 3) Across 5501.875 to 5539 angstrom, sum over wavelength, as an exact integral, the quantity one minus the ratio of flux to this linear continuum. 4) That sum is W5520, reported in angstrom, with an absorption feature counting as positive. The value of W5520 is 4.3 angstrom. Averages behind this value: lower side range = 19.6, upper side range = 18.5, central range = 16.6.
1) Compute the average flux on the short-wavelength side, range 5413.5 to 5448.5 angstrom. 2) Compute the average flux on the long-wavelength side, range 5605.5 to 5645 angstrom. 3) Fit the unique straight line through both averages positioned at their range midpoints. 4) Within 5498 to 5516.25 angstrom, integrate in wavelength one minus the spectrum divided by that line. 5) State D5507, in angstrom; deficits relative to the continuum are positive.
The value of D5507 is 1.6 angstrom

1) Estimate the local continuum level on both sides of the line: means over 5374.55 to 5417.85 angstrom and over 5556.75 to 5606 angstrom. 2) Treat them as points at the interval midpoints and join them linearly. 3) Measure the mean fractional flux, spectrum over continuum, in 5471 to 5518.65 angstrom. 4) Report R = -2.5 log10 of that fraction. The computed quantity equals 0.06 mag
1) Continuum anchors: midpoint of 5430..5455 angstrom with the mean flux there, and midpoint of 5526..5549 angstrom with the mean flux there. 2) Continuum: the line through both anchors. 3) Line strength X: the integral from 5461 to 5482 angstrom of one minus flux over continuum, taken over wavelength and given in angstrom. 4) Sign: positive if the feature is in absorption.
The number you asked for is 1.4 angstrom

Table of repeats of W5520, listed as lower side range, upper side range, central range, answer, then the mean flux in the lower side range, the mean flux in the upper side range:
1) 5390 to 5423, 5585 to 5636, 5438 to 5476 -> -0.7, 19.3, 16.6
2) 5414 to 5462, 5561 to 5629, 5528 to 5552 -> 0.7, 19.6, 17.2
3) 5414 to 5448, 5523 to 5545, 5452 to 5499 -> 2.0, 19.8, 17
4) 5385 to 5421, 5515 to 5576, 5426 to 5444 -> -1.5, 18.9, 17.6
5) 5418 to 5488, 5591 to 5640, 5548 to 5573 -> -2.1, 18.9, 16.4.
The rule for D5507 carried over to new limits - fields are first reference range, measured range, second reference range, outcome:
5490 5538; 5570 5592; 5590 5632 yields -1.0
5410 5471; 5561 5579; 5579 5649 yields -0.5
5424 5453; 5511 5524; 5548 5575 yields 2.1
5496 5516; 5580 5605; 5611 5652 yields -0.9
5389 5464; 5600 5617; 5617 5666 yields -0.8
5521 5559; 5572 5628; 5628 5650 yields -0.9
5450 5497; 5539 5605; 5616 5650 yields -3.4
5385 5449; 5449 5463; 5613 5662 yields -0.1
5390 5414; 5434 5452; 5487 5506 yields -1.7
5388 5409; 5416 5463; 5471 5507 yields -3.7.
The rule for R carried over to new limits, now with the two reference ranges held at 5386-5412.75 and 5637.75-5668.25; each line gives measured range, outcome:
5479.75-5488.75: 0.04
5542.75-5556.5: -0.10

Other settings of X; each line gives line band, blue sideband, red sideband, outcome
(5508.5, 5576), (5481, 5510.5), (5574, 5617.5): -1.88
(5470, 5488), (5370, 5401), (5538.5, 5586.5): 0.54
